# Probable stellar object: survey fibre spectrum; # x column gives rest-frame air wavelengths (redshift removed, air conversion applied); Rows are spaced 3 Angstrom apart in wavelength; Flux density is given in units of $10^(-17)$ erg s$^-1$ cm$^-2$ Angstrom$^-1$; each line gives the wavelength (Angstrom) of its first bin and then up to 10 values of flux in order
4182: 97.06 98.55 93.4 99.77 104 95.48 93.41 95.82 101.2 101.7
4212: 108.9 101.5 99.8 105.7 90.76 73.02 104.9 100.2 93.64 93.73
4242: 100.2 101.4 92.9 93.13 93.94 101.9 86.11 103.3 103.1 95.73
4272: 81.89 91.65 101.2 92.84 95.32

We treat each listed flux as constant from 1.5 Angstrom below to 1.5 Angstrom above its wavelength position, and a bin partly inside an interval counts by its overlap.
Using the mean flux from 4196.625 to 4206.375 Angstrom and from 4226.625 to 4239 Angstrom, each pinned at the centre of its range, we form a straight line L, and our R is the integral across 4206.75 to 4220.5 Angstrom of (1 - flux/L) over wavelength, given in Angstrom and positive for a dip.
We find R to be -1.1 Angstrom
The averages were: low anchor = 96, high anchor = 94.8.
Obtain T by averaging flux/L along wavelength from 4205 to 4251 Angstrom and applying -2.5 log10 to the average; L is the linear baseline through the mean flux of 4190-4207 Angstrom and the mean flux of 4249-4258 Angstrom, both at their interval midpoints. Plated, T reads -0.010 mag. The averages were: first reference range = 98.2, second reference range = 95.8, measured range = 97.8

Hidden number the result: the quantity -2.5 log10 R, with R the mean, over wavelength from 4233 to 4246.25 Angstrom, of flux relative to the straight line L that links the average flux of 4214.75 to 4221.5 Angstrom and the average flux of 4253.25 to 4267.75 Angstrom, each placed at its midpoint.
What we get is 0.026 mag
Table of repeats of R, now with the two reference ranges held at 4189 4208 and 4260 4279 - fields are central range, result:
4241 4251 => -0.1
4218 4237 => 0.4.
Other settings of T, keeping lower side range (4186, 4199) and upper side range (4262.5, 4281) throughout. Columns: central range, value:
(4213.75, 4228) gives 0.03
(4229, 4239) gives -0.02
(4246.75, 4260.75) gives 0.02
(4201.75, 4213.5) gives -0.05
